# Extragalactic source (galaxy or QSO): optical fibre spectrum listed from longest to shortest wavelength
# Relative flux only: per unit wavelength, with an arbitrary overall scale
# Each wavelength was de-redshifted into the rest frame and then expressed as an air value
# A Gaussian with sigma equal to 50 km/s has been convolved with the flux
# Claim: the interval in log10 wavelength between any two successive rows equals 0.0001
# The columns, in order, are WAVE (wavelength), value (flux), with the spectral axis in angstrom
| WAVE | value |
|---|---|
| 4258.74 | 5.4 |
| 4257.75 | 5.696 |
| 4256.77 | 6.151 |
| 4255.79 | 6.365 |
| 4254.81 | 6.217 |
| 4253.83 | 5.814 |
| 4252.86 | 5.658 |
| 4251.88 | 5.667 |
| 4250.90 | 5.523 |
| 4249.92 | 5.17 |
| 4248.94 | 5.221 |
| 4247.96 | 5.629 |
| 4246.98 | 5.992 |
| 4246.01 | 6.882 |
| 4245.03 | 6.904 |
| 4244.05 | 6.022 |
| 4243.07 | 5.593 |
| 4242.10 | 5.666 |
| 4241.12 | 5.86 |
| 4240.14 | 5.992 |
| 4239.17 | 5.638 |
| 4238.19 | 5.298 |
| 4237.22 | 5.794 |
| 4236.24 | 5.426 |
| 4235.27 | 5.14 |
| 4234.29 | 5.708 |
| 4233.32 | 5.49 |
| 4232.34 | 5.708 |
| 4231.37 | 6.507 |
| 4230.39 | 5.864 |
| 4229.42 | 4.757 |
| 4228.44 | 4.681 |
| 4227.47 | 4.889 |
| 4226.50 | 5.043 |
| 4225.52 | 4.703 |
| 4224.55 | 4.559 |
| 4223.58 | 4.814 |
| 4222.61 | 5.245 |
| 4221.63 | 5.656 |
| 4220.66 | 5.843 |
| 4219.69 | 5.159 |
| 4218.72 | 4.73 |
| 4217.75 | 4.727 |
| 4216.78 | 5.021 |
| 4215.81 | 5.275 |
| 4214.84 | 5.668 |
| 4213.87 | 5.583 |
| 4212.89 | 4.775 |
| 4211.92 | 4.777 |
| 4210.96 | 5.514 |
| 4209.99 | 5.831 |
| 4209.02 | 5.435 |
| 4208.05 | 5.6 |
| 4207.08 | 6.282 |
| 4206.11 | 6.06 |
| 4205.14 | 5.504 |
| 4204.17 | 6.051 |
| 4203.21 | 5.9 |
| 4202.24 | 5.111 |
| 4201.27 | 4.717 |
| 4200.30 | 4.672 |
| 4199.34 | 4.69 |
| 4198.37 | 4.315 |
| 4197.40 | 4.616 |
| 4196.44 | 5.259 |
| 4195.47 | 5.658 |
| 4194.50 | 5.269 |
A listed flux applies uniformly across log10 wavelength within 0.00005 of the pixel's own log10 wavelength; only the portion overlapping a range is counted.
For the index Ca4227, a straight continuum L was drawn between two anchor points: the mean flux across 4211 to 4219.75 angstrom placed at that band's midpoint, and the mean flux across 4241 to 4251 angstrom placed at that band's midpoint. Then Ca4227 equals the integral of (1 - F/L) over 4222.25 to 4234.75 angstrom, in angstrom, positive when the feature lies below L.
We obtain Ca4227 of 0.5 angstrom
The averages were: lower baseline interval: 5.1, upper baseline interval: 5.87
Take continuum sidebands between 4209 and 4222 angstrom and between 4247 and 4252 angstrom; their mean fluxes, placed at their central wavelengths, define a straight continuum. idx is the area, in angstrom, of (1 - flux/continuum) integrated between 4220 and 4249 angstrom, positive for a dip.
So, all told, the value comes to -0.9 angstrom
